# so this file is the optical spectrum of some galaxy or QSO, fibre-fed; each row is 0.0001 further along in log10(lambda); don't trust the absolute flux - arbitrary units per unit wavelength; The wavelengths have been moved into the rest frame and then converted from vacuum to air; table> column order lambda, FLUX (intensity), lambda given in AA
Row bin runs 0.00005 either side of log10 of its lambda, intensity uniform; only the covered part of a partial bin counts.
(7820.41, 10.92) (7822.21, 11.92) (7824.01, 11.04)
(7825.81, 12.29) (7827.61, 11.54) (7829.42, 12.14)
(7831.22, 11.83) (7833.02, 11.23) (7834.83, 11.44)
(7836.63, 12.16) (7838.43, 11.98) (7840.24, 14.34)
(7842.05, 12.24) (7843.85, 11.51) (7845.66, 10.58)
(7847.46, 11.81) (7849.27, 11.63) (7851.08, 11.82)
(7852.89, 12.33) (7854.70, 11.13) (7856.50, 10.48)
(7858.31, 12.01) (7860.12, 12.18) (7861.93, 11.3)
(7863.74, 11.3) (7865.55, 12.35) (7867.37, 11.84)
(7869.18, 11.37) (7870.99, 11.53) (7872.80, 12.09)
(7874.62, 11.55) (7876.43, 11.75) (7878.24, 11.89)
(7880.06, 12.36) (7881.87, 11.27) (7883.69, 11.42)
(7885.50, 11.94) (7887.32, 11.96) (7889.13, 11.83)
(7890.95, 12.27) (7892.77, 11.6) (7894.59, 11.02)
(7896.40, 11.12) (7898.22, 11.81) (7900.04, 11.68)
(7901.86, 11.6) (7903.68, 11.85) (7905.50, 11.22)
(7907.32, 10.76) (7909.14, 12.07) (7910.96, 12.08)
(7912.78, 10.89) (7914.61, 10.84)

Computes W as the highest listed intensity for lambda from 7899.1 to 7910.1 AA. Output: 12.07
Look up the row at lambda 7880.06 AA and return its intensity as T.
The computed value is 12.36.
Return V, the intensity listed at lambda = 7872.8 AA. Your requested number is 12.09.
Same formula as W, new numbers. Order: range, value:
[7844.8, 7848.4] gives 11.81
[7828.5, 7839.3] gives 12.16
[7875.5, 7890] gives 12.36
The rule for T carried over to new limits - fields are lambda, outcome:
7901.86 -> 11.6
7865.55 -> 12.35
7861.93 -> 11.3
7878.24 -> 11.89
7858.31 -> 12.01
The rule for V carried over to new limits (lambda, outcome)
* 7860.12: 12.18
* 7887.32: 11.96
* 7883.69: 11.42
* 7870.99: 11.53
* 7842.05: 12.24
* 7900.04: 11.68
